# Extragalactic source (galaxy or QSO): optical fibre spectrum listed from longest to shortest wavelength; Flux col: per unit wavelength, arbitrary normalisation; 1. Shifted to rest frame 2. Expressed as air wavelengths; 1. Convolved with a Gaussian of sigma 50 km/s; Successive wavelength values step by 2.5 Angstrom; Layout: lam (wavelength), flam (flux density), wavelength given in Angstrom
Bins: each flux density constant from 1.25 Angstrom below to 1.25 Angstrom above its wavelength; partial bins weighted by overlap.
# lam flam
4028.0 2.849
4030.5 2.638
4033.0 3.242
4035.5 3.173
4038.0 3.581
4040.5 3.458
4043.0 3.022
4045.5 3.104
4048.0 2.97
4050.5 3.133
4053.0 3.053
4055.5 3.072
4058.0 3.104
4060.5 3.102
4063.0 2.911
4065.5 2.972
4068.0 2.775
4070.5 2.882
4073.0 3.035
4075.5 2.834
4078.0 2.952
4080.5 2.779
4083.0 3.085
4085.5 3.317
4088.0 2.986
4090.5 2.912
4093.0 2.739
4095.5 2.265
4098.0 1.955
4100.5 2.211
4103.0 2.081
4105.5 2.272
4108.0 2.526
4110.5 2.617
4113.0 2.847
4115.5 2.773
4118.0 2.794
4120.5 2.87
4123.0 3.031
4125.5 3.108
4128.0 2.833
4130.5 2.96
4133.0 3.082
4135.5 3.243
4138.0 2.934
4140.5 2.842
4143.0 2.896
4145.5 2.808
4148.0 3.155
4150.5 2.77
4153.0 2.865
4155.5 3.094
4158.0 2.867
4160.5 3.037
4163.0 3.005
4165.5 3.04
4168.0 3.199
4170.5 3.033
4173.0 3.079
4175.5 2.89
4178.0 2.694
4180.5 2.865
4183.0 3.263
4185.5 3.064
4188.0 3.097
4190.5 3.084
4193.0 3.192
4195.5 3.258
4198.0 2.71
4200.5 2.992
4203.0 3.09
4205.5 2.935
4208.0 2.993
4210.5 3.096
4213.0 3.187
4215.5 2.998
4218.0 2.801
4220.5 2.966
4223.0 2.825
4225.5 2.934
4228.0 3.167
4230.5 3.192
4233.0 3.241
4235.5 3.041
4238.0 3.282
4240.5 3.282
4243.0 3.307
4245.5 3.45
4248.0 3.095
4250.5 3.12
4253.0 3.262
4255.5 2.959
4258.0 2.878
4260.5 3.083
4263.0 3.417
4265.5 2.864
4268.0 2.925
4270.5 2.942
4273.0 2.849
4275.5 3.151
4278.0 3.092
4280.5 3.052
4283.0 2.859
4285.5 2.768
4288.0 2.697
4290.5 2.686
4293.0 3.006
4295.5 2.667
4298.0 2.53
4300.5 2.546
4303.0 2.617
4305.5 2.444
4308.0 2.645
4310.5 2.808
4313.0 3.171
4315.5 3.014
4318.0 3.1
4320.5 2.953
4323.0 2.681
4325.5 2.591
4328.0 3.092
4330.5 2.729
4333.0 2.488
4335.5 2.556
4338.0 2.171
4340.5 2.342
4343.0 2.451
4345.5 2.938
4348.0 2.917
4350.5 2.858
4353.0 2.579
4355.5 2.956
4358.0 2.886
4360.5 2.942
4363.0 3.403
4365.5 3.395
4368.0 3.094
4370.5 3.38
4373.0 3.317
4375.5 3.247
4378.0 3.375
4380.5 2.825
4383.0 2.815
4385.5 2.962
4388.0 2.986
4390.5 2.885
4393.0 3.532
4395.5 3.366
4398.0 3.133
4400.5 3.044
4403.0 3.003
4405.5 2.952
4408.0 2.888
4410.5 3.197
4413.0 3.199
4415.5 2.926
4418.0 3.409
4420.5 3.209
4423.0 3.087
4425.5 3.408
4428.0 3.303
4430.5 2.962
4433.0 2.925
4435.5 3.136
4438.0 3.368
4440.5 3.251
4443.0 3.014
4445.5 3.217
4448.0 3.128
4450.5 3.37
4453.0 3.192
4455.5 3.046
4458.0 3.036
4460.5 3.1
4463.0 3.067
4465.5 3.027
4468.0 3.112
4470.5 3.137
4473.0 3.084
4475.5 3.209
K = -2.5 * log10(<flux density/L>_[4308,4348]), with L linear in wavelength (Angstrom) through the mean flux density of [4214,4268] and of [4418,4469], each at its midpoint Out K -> 0.141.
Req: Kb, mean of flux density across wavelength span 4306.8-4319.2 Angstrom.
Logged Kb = 2.95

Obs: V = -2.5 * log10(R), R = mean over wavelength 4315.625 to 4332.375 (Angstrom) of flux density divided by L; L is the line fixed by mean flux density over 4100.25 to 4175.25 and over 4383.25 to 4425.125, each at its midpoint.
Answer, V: 0.07 mag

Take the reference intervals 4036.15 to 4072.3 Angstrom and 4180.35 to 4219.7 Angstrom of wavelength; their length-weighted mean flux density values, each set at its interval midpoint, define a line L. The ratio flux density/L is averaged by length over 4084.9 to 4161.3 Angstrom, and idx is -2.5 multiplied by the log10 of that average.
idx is 0.10 mag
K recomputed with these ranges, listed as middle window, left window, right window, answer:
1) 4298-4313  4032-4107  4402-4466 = 0.152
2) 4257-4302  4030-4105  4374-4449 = 0.056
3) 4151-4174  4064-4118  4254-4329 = -0.094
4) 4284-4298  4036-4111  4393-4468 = 0.108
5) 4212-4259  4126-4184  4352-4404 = -0.029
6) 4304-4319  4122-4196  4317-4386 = 0.023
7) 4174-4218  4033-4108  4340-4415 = -0.026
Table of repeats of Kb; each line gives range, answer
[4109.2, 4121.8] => 2.78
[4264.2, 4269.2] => 2.9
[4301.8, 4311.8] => 2.63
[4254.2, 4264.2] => 3.08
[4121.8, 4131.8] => 2.98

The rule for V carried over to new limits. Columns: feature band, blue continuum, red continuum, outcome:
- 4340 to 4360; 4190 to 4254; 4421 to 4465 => 0.13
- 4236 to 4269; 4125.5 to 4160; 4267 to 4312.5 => -0.11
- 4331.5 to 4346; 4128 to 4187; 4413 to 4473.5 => 0.24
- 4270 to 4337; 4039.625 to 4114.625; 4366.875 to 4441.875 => 0.09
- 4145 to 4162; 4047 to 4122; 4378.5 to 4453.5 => -0.03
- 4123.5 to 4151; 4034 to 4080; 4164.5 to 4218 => 0.02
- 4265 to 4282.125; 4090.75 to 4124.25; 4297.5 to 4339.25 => -0.12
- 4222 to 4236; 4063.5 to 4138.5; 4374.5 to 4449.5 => -0.05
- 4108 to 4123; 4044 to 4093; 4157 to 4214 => 0.09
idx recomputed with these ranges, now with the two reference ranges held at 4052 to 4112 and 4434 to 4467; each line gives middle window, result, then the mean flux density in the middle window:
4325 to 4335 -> 0.114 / 2.72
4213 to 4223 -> -0.013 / 2.94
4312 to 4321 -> -0.020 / 3.07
